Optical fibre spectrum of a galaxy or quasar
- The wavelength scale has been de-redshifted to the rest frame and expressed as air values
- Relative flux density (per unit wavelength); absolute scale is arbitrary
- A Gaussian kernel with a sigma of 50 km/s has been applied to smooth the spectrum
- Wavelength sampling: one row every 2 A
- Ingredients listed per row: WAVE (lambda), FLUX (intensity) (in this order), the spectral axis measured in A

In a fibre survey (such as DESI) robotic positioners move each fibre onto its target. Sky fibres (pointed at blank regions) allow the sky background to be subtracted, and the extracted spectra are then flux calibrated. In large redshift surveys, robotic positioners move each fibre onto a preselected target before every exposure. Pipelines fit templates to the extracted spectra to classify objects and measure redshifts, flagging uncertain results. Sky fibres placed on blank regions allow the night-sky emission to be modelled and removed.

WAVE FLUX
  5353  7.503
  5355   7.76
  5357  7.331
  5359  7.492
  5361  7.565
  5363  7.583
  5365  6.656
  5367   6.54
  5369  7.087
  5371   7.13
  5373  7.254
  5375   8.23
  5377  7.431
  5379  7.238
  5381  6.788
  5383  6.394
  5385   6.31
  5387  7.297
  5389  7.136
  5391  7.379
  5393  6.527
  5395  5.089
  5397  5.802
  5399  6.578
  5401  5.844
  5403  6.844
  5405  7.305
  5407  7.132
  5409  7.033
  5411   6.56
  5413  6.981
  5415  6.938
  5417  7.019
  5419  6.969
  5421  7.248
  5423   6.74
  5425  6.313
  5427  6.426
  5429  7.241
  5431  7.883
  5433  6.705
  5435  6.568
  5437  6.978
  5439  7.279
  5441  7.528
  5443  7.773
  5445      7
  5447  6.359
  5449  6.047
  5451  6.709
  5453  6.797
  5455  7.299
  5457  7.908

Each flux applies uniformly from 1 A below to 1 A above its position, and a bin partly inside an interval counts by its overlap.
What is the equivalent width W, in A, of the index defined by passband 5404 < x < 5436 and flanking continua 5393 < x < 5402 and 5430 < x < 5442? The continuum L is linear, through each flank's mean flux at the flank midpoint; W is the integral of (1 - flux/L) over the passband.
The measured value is -1.5 A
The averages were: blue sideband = 5.91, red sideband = 7.16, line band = 6.94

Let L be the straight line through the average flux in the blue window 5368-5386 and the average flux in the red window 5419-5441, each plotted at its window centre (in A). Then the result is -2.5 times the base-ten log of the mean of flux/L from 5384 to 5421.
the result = 0.05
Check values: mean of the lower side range 7.1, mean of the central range 6.72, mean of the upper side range 6.97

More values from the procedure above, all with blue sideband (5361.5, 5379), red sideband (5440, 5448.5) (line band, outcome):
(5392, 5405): 0.16 mag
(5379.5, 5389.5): 0.07 mag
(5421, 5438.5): 0.04 mag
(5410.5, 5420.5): 0.04 mag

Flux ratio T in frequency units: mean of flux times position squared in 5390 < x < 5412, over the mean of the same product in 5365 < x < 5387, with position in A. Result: 0.9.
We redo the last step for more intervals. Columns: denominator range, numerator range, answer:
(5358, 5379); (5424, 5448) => 0.98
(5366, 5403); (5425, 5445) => 1.07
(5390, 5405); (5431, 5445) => 1.15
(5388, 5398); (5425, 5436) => 1.10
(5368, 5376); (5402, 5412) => 0.95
